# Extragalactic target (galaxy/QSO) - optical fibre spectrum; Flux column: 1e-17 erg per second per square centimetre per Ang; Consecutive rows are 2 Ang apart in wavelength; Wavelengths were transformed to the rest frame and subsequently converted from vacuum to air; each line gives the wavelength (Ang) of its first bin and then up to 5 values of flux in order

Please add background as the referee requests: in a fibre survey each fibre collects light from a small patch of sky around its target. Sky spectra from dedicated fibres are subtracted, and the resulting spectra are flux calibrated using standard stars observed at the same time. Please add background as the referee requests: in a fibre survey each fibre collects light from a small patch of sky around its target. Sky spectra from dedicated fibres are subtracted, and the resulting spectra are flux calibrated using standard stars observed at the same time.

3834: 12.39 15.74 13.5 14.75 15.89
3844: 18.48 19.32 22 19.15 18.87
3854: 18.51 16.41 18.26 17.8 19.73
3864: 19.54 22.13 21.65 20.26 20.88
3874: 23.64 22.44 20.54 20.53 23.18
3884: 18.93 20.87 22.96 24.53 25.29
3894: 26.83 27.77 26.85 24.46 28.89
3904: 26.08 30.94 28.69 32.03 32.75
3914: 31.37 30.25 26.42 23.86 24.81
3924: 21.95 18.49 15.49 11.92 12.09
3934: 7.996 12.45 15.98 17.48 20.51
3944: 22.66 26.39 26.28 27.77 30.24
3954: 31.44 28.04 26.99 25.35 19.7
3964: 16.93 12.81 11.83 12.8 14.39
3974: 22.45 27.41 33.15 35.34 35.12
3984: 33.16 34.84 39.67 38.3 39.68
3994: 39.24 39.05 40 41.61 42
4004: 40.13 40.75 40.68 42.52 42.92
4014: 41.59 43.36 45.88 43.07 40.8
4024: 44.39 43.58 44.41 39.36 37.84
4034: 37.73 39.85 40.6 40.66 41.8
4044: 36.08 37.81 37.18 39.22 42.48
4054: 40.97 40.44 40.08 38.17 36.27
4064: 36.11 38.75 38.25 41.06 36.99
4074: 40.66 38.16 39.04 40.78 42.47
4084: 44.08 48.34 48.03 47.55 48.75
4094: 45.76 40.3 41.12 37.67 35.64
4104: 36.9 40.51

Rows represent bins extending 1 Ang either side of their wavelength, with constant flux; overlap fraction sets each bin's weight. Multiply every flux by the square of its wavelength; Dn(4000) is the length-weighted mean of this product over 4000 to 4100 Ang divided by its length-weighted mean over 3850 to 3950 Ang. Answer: 2.0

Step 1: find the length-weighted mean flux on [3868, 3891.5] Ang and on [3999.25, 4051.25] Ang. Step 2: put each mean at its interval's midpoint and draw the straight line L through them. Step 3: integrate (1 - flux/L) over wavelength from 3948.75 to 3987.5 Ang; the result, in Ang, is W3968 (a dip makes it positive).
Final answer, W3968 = 9.32 Ang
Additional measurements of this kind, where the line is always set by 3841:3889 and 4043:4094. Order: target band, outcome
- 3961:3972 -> 5.65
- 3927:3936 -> 4.99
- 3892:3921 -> -4.73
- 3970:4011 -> -2.93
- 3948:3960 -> 0.31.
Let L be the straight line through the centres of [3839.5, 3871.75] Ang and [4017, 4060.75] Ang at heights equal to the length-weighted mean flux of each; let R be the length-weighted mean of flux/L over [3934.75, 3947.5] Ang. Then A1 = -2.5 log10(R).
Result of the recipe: 0.45 mag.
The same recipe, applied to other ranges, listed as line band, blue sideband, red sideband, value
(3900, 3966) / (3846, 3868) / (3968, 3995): 0.112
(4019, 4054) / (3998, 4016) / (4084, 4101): 0.057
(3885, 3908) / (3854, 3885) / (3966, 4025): -0.105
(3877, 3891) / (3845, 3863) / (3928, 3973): -0.136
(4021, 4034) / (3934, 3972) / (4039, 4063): -0.188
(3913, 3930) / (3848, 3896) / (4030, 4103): 0.114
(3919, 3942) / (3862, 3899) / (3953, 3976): 0.266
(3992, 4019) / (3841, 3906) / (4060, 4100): -0.202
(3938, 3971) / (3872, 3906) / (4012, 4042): 0.410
